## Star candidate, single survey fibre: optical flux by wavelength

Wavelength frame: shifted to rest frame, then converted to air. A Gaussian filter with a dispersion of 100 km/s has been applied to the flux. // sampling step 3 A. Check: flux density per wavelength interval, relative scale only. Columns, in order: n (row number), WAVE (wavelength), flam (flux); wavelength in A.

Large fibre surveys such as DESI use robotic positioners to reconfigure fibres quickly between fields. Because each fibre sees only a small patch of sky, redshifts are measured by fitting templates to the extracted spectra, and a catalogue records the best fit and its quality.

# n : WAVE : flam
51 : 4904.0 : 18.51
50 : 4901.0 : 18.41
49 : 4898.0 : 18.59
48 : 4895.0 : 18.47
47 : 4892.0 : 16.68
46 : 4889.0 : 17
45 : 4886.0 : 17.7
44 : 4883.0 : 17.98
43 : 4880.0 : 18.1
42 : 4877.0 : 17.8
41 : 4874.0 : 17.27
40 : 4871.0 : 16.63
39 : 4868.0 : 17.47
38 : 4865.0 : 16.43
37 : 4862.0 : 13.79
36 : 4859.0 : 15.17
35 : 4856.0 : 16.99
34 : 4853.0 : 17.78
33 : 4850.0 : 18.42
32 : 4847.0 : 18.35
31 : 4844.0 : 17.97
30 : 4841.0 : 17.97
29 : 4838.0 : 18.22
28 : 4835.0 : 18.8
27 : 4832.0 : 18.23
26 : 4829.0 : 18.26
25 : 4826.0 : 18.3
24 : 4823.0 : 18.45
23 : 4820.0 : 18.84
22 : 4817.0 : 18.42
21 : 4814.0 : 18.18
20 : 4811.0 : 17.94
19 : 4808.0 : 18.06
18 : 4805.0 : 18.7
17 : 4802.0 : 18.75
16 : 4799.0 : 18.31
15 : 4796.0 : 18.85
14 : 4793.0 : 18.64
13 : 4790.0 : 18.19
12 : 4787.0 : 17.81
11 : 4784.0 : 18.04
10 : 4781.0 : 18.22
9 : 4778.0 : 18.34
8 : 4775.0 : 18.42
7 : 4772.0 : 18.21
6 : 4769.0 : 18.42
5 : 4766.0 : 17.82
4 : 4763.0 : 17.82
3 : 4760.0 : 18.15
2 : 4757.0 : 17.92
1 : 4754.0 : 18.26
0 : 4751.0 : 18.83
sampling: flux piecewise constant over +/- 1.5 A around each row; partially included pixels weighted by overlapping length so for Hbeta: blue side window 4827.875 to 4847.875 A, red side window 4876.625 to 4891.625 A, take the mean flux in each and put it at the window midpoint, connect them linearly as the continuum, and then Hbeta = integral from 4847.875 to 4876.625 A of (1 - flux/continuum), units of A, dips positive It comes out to 1.9 A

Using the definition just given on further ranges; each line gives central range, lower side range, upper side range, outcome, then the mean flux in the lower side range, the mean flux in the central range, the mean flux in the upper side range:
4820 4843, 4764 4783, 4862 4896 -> -0.9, 18.2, 18.3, 17.2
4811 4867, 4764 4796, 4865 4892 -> 0.1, 18.2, 17.7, 17.4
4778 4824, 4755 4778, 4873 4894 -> -1.0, 18.1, 18.4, 17.5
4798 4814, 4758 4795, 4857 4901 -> -0.4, 18.2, 18.3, 17.1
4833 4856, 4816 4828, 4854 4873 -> -1.2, 18.5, 18.1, 16.2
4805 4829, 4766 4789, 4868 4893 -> -0.6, 18.2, 18.3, 17.4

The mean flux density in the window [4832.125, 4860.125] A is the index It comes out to 17.8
